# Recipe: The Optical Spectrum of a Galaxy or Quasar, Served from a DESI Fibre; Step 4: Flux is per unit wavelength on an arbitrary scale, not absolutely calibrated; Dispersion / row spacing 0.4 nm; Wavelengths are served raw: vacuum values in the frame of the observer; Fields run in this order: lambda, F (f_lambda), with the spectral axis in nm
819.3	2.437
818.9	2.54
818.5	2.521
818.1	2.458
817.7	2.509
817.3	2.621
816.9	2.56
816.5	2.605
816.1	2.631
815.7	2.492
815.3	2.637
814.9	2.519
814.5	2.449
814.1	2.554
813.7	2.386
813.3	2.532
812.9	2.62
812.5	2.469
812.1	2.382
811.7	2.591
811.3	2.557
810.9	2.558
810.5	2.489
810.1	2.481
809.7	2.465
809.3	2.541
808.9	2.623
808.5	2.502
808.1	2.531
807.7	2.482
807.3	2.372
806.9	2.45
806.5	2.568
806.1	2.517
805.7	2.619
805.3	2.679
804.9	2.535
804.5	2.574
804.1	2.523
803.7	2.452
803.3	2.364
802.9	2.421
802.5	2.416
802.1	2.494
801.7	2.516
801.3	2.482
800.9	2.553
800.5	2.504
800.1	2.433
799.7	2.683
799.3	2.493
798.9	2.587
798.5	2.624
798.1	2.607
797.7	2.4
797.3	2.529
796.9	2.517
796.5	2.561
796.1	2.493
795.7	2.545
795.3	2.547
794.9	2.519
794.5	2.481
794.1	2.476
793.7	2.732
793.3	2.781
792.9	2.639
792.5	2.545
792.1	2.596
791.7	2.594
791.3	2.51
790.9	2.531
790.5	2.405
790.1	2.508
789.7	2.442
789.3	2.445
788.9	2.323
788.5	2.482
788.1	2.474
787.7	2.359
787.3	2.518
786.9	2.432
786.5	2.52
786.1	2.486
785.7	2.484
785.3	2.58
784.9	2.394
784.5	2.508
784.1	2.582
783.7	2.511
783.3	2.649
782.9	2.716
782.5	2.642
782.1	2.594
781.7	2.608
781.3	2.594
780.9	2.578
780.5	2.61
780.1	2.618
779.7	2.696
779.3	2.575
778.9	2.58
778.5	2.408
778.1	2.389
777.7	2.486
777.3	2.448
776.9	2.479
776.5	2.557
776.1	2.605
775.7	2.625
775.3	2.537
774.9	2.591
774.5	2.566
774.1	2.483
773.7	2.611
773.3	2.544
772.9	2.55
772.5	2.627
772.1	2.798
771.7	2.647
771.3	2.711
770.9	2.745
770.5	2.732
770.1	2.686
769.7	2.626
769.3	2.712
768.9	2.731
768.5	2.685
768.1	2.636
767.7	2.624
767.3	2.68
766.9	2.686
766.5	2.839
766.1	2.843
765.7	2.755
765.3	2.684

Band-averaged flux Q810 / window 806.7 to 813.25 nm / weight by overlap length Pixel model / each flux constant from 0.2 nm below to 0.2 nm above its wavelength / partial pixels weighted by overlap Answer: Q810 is 2.51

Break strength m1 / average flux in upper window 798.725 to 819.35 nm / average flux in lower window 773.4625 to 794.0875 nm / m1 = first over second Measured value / 0.99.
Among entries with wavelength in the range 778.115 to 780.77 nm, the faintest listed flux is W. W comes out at 2.408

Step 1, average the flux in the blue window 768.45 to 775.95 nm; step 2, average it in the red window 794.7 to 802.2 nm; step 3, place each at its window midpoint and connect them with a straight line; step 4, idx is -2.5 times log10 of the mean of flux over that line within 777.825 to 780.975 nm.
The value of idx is 0.02 mag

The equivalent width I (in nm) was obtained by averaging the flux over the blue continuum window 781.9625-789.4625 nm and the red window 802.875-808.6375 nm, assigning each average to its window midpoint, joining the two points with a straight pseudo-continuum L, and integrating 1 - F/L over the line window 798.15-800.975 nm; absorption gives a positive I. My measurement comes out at -0.05 nm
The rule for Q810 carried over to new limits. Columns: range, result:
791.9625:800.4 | 2.56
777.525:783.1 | 2.58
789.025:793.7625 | 2.55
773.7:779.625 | 2.53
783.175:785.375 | 2.53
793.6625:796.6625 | 2.53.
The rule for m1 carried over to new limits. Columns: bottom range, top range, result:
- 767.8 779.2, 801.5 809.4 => 0.96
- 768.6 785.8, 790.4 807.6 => 0.98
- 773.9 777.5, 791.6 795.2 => 1.02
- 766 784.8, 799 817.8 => 0.96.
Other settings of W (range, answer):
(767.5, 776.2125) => 2.483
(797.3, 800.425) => 2.4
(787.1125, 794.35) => 2.323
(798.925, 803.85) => 2.364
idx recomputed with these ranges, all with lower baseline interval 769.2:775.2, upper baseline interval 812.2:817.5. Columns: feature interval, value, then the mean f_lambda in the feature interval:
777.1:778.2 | 0.077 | 2.45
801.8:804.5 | 0.048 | 2.46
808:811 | 0.013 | 2.52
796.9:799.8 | 0.011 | 2.55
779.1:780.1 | -0.004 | 2.63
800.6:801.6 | 0.024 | 2.52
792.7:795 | -0.008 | 2.61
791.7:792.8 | 0.005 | 2.58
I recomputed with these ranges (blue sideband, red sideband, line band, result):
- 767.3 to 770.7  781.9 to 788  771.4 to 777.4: 0.11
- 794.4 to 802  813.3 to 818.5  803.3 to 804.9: 0.02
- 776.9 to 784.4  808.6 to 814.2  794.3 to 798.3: 0.03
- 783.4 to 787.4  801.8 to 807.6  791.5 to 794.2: -0.14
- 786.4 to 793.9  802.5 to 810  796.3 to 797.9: 0.01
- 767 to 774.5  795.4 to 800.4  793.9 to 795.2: 0.03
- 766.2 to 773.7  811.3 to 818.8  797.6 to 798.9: 0.01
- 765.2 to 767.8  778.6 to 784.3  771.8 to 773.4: 0.03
